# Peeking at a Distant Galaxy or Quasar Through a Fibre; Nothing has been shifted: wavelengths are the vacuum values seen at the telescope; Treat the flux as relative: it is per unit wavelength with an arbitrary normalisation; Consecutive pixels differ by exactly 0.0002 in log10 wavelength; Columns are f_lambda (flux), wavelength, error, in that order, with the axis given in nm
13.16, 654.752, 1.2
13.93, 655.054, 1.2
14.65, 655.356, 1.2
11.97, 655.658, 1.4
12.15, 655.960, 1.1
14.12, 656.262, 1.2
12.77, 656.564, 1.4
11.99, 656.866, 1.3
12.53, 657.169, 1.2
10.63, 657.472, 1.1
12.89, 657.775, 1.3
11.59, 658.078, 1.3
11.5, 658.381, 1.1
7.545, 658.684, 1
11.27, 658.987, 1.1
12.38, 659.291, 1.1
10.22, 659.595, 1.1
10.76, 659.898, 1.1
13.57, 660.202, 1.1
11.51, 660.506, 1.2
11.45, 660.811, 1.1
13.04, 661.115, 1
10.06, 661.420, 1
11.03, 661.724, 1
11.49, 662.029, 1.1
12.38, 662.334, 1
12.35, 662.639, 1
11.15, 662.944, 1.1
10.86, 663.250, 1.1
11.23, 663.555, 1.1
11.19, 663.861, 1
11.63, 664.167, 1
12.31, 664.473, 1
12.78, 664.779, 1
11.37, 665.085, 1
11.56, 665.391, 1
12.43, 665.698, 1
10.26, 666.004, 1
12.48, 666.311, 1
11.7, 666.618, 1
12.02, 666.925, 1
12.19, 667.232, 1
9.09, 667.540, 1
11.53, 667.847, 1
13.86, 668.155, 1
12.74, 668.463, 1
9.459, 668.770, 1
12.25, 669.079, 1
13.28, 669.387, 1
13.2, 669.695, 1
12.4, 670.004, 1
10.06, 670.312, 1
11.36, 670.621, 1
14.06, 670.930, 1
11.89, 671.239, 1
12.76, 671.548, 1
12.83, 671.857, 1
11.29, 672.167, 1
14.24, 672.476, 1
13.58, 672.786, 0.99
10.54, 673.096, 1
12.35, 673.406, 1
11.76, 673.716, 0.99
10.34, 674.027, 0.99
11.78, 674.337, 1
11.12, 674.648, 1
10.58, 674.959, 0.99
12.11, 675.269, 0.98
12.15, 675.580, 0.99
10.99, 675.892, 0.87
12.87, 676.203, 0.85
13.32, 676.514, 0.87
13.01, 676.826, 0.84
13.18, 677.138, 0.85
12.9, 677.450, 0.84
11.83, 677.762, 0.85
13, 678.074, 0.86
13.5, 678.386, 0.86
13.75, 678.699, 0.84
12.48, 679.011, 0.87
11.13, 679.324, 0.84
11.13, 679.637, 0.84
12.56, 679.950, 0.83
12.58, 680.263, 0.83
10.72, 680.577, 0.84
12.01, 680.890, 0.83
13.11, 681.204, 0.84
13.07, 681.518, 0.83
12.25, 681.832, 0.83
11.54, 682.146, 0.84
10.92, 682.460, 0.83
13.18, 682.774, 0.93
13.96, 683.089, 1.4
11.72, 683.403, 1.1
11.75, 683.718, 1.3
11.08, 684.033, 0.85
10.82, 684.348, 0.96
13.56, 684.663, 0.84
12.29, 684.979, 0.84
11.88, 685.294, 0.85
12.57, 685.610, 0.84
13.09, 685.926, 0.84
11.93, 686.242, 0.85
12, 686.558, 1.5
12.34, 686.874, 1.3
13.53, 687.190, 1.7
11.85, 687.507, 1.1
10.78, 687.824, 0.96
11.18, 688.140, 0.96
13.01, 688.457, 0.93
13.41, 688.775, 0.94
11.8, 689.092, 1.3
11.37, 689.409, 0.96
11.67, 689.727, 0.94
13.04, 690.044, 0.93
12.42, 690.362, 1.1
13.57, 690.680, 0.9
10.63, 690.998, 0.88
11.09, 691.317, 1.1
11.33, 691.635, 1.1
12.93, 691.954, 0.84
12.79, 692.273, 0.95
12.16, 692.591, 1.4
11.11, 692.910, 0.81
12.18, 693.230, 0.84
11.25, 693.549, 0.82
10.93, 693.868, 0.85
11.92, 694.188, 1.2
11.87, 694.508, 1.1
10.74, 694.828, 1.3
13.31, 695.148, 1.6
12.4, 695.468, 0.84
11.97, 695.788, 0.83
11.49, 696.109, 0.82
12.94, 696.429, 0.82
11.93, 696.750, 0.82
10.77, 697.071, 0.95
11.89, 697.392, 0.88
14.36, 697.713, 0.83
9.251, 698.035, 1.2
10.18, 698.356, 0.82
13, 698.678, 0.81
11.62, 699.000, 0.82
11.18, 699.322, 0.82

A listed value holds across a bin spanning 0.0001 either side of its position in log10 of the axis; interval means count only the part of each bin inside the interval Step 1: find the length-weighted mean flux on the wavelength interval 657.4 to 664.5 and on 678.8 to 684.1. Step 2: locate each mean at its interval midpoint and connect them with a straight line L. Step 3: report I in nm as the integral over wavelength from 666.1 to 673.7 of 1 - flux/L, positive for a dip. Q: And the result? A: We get -0.26 nm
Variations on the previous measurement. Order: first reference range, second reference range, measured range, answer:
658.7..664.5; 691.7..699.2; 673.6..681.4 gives -0.35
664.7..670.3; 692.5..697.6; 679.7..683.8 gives -0.14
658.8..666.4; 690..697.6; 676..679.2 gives -0.32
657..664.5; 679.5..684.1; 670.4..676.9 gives -0.13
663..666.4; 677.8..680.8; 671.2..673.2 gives -0.09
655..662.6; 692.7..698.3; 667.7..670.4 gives -0.07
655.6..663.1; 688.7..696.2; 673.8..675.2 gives 0.09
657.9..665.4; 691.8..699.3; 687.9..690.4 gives -0.09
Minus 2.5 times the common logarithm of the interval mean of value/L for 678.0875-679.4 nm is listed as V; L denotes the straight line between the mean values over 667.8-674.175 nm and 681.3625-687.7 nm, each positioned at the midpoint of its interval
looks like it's -0.05 mag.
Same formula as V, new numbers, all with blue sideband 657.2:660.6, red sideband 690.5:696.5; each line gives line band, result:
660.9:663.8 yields -0.01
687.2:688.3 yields 0.02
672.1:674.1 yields -0.05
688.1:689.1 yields -0.07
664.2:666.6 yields -0.04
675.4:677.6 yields -0.09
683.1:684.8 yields -0.02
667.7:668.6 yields -0.11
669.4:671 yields -0.07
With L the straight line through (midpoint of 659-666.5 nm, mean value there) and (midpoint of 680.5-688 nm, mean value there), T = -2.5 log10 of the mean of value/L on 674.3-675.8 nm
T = 0.041 mag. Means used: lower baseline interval 11.6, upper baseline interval 12.2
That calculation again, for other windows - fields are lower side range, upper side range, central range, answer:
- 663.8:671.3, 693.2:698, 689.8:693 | -0.02 mag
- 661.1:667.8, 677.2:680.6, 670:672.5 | -0.02 mag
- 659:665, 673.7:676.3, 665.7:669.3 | -0.01 mag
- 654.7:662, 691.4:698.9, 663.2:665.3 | 0.02 mag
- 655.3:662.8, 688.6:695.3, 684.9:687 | -0.03 mag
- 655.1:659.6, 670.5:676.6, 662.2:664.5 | 0.04 mag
